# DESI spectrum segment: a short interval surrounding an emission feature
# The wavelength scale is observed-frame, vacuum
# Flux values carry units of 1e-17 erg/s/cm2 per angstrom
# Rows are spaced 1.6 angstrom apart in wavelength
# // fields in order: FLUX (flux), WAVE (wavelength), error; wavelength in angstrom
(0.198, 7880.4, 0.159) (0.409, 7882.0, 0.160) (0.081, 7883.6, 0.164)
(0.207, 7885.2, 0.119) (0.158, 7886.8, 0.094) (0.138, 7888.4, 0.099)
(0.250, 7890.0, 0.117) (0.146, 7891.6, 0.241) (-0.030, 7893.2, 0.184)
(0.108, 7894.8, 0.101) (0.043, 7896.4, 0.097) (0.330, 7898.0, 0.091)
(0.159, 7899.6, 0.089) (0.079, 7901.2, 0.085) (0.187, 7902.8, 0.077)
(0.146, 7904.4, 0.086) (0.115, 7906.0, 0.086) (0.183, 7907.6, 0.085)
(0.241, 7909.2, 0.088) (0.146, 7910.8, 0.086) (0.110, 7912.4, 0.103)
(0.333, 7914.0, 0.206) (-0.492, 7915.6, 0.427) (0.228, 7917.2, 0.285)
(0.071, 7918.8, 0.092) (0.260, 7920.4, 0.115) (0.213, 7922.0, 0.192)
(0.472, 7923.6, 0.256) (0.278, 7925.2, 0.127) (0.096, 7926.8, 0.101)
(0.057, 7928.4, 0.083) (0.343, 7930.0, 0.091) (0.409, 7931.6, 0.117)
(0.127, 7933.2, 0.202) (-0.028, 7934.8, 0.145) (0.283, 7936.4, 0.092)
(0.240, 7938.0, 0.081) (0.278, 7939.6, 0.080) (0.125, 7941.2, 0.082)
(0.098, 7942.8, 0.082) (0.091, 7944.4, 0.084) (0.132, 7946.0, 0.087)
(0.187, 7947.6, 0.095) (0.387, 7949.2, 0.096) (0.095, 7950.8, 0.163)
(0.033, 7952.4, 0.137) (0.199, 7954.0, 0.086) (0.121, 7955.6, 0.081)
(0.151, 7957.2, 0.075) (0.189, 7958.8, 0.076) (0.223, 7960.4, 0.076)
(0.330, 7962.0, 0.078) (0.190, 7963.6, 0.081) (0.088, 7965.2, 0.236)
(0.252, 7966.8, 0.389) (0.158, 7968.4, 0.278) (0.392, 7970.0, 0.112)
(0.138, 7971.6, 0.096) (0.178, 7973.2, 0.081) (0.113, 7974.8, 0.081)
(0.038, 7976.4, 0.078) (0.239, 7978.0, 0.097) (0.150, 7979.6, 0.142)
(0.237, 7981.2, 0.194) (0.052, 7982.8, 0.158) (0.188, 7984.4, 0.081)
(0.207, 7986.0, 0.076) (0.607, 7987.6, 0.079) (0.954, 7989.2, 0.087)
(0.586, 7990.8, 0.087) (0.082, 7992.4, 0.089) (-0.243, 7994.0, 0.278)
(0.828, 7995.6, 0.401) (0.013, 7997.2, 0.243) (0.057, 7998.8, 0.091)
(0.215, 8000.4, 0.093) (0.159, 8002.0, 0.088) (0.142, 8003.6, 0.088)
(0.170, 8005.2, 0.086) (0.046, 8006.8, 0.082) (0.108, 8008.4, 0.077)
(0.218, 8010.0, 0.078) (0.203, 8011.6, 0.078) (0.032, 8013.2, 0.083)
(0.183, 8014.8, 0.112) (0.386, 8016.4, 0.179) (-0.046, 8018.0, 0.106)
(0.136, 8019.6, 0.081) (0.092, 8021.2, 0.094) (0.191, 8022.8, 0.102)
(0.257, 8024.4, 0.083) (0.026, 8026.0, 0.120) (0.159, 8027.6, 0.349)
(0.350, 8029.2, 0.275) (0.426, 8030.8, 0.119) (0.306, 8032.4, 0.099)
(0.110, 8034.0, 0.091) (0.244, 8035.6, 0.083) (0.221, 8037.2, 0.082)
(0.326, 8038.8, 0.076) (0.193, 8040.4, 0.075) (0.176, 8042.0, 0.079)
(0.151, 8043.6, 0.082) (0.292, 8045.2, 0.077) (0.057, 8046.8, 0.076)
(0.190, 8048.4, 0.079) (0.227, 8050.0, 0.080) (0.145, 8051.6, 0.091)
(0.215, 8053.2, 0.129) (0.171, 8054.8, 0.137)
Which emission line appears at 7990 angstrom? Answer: Hgamma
